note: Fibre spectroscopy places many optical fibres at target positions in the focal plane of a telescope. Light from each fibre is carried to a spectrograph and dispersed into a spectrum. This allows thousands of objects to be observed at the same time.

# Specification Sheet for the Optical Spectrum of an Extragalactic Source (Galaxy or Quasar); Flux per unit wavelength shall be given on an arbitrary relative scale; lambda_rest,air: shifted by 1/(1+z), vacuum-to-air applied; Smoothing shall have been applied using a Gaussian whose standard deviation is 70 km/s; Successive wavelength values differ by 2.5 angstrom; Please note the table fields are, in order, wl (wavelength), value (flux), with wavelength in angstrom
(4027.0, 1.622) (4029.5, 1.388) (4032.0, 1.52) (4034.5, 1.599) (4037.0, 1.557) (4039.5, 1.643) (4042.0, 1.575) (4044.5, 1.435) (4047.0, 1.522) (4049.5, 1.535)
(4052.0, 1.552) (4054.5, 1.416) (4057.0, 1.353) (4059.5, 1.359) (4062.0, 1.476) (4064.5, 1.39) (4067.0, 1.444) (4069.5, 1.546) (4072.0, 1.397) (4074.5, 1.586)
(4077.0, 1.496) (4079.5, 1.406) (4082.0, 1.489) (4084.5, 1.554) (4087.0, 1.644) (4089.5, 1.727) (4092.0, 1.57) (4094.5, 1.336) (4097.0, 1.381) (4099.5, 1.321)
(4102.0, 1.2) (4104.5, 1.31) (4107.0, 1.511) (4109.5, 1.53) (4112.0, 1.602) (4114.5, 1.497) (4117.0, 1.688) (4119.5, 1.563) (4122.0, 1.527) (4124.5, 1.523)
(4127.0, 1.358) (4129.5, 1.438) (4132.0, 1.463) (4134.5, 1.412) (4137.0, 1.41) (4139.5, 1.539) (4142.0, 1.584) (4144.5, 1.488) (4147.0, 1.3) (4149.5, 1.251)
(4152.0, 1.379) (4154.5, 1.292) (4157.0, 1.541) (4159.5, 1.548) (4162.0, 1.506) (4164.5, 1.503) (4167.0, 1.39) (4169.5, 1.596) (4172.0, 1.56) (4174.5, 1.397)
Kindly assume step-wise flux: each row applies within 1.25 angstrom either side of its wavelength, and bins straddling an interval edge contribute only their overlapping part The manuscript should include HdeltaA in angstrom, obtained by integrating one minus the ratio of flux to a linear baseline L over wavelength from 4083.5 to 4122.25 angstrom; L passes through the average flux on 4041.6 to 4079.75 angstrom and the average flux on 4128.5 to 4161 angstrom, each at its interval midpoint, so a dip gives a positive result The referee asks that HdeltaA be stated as -1.2 angstrom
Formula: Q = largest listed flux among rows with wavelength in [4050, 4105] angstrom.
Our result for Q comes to 1.727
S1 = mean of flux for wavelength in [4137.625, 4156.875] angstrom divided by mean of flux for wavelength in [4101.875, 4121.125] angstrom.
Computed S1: 0.94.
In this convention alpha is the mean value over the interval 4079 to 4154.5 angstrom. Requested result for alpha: 1.46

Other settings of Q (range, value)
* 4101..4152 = 1.688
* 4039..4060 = 1.643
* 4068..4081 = 1.586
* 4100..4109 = 1.511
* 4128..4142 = 1.584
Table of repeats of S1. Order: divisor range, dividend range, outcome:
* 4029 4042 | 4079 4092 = 1.01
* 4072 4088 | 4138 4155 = 0.93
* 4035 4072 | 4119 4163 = 0.98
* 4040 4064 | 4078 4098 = 1.03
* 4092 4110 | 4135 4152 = 1.03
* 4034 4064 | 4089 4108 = 0.94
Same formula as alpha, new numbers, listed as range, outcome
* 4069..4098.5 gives 1.51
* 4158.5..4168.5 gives 1.49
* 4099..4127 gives 1.48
